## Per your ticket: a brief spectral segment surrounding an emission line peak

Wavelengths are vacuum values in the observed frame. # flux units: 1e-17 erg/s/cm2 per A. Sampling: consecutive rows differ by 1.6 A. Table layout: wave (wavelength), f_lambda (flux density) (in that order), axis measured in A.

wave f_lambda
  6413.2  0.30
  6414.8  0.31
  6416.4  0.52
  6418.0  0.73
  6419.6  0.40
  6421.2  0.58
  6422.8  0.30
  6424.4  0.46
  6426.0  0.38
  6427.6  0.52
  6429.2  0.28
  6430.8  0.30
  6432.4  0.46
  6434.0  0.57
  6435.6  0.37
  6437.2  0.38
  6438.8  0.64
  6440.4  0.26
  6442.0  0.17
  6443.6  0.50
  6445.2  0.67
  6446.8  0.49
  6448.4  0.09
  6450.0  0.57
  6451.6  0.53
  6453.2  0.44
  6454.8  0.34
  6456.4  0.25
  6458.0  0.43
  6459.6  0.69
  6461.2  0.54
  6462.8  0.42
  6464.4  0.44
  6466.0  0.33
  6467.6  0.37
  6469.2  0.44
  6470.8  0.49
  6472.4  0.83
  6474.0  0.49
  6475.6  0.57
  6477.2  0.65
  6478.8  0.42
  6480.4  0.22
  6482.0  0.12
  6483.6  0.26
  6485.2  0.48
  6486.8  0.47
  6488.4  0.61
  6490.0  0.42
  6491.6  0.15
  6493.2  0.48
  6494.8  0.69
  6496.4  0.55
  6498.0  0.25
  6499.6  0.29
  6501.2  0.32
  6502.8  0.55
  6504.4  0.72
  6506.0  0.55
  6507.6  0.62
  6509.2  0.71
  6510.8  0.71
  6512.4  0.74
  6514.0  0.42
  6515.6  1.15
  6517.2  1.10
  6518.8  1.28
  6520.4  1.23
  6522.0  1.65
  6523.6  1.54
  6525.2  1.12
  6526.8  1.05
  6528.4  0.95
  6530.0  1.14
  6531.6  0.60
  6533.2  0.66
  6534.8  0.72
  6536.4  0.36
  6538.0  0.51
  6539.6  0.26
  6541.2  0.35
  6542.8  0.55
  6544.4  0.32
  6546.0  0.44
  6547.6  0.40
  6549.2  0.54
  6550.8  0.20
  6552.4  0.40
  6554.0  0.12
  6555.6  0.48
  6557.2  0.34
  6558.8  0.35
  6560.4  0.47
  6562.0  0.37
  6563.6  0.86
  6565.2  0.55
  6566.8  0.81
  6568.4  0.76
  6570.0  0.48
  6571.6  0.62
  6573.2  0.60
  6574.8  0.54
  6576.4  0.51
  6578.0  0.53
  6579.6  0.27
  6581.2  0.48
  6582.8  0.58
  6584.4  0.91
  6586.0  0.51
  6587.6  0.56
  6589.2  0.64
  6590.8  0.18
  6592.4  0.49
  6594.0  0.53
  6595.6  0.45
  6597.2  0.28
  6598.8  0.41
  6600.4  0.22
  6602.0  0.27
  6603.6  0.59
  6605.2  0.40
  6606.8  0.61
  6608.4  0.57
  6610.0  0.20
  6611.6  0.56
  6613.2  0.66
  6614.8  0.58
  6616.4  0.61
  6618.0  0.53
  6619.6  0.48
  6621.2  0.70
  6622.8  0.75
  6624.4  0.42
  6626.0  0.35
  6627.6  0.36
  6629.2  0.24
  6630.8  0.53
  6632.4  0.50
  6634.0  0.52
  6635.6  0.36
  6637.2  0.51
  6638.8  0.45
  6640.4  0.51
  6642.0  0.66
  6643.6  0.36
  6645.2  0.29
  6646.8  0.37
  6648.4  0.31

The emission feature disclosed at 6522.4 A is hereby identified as [O II]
